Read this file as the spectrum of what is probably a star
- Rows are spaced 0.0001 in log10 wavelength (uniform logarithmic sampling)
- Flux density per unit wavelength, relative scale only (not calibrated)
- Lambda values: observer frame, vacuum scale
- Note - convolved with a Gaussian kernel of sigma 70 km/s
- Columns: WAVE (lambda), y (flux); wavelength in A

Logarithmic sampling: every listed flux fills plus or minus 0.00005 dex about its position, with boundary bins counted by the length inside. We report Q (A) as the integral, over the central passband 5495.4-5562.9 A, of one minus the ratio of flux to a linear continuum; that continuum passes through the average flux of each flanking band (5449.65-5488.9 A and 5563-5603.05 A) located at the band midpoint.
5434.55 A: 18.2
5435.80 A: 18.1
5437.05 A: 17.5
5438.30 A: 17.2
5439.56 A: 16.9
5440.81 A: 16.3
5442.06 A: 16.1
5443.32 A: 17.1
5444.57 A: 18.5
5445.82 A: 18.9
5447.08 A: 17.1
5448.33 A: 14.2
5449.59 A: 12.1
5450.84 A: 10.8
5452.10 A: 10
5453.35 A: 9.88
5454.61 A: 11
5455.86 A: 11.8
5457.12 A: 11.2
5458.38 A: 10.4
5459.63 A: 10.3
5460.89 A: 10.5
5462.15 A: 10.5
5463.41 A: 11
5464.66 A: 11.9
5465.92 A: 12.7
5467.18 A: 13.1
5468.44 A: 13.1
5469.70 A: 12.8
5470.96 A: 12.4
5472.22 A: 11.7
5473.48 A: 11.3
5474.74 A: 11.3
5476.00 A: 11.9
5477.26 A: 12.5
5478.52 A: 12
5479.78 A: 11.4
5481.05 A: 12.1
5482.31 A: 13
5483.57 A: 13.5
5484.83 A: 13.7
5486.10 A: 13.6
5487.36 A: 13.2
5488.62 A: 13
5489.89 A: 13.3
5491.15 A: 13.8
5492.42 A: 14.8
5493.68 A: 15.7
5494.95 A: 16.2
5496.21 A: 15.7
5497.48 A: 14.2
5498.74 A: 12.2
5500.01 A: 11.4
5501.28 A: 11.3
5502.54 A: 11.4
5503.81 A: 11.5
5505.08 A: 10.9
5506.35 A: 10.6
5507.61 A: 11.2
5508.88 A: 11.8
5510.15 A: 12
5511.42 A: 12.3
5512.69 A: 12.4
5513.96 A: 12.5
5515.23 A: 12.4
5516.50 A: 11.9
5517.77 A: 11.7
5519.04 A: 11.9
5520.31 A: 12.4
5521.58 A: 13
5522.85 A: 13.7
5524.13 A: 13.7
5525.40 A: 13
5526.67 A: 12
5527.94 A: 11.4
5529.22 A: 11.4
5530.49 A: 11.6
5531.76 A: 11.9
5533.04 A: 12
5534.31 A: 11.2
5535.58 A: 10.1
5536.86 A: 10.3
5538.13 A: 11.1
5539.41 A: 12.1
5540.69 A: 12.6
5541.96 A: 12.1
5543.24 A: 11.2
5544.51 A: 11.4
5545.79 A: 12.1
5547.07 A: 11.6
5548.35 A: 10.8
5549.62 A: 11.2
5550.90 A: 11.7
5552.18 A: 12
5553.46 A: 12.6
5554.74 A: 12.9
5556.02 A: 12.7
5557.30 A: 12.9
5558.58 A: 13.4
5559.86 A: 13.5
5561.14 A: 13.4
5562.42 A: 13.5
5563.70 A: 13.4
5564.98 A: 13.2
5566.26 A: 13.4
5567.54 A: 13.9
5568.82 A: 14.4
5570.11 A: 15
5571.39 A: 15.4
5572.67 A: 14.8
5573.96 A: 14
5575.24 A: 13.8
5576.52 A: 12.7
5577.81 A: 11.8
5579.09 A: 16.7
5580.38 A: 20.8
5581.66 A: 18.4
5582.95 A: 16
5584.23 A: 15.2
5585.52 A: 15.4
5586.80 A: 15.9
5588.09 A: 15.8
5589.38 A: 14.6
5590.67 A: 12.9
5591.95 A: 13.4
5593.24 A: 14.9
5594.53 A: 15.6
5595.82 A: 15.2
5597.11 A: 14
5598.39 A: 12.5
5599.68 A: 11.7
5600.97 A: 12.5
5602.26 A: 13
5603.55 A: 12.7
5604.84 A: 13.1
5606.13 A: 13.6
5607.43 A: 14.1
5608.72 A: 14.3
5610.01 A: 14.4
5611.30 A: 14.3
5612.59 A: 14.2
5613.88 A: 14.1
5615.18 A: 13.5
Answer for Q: 5.7 A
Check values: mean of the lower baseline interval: 11.9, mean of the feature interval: 12.1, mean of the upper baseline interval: 14.5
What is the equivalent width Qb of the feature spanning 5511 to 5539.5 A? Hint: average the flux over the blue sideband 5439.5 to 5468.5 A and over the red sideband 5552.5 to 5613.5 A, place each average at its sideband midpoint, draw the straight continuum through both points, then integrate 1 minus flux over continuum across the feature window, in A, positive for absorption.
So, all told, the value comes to 3.5 A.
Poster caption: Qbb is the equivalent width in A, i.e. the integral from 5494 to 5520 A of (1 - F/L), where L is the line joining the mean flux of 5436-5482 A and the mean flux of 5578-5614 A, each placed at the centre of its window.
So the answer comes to 2.5 A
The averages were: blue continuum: 13.1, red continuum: 14.6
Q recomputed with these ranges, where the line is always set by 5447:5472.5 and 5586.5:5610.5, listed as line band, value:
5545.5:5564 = 1.0 A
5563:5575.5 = -0.7 A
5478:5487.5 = -0.6 A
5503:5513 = 0.7 A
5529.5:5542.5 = 1.4 A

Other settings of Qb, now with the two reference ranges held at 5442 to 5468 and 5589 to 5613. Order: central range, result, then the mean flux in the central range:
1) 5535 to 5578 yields 2.37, 12.7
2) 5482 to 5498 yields -1.45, 14.2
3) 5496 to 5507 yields 0.89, 12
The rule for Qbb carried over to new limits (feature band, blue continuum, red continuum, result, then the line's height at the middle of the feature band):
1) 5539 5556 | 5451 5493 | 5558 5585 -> 2.6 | 14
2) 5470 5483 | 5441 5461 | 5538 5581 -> 1.2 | 13.2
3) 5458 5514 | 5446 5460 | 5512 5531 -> -1.2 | 12.1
